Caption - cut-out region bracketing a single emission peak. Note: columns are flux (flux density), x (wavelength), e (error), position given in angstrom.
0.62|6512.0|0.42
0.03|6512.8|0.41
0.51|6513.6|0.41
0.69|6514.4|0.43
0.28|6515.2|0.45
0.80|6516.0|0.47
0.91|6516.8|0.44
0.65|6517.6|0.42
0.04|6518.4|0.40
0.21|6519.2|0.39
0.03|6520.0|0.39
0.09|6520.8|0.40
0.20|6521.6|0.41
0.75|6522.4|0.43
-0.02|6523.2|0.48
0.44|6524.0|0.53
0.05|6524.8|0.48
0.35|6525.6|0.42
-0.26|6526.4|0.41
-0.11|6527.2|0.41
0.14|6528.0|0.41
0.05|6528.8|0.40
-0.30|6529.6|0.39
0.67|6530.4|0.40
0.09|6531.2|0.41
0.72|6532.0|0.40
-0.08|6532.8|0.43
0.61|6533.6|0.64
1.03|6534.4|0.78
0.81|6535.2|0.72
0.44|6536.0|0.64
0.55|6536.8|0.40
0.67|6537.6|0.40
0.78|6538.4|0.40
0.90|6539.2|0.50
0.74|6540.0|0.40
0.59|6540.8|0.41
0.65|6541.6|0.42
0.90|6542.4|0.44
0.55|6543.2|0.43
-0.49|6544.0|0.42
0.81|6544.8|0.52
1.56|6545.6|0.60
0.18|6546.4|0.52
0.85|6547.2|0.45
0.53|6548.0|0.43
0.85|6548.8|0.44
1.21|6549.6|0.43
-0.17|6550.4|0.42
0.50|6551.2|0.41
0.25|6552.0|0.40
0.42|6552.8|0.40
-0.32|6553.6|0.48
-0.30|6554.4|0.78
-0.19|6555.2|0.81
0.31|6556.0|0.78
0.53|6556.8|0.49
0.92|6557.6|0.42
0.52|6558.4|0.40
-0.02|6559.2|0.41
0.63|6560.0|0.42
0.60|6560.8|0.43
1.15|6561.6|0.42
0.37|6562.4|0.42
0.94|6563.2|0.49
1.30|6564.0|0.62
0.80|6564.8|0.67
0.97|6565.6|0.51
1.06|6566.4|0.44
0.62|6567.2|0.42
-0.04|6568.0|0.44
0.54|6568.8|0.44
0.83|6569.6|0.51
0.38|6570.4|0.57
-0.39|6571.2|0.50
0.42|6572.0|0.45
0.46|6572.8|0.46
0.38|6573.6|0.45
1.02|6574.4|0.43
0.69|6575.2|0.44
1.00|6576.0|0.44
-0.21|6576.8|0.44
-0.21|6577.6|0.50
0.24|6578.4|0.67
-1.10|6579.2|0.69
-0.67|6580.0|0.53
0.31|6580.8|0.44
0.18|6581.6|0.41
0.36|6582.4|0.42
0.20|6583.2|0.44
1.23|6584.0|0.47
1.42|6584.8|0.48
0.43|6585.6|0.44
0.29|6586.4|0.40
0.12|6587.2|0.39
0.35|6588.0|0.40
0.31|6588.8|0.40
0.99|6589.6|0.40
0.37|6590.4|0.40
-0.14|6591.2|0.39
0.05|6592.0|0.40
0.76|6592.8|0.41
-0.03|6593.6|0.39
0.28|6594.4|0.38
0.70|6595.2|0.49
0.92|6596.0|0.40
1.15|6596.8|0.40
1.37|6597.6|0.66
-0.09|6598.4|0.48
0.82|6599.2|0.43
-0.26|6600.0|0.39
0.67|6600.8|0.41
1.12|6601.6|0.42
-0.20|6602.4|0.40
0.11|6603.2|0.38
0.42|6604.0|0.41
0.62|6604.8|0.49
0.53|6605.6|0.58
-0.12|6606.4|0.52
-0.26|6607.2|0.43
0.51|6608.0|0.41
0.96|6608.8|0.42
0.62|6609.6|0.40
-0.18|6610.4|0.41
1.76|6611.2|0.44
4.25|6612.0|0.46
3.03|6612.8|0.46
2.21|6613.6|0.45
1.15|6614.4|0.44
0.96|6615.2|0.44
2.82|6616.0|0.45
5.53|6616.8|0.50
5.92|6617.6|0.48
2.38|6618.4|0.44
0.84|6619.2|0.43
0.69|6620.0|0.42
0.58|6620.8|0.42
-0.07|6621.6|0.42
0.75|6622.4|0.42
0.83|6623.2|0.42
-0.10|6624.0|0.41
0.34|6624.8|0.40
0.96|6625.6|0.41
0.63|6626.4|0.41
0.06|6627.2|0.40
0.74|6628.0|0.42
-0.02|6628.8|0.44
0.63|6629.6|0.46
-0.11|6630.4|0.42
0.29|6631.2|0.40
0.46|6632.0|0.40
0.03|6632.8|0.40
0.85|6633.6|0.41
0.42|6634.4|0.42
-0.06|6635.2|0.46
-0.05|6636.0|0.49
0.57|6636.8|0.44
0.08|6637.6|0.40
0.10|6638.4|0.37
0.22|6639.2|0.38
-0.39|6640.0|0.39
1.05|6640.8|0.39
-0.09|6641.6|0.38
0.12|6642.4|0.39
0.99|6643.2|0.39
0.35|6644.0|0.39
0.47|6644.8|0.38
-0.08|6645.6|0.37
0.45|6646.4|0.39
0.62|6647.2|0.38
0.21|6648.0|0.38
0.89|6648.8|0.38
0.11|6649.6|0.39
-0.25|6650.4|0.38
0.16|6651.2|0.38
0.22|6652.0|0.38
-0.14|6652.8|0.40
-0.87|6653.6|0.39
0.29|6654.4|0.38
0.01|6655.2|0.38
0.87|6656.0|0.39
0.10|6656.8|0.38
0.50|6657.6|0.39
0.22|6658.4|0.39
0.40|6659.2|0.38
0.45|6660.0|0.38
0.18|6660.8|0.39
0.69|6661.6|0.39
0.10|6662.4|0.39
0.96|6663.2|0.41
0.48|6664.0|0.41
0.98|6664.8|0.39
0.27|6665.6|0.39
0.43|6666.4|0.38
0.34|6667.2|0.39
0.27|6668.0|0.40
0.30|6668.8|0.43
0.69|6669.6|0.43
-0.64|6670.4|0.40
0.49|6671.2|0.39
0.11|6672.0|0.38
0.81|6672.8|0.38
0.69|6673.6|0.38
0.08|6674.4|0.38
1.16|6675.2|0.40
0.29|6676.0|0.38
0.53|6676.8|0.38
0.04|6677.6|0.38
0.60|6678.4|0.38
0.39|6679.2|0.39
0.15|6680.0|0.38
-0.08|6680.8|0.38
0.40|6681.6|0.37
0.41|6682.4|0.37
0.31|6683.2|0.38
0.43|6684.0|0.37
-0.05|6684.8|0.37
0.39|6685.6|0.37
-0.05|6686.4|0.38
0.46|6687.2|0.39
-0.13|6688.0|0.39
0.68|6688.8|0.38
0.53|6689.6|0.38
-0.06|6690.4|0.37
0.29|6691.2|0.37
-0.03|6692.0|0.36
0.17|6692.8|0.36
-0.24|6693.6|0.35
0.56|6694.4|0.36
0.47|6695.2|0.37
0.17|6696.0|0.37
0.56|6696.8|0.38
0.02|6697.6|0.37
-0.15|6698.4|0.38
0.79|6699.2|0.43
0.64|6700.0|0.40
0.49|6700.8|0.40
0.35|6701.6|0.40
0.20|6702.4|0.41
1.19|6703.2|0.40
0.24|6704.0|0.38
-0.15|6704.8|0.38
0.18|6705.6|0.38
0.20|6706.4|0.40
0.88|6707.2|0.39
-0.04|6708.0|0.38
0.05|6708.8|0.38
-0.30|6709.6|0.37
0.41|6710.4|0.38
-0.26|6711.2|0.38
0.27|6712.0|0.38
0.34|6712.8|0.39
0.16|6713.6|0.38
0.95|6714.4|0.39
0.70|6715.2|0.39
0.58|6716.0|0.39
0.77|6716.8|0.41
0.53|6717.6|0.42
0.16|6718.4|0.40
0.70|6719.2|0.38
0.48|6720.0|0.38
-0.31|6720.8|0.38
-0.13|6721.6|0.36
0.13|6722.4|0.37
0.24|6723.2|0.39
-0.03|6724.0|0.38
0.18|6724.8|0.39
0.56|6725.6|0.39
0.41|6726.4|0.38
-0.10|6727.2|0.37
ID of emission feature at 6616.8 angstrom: [O II]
